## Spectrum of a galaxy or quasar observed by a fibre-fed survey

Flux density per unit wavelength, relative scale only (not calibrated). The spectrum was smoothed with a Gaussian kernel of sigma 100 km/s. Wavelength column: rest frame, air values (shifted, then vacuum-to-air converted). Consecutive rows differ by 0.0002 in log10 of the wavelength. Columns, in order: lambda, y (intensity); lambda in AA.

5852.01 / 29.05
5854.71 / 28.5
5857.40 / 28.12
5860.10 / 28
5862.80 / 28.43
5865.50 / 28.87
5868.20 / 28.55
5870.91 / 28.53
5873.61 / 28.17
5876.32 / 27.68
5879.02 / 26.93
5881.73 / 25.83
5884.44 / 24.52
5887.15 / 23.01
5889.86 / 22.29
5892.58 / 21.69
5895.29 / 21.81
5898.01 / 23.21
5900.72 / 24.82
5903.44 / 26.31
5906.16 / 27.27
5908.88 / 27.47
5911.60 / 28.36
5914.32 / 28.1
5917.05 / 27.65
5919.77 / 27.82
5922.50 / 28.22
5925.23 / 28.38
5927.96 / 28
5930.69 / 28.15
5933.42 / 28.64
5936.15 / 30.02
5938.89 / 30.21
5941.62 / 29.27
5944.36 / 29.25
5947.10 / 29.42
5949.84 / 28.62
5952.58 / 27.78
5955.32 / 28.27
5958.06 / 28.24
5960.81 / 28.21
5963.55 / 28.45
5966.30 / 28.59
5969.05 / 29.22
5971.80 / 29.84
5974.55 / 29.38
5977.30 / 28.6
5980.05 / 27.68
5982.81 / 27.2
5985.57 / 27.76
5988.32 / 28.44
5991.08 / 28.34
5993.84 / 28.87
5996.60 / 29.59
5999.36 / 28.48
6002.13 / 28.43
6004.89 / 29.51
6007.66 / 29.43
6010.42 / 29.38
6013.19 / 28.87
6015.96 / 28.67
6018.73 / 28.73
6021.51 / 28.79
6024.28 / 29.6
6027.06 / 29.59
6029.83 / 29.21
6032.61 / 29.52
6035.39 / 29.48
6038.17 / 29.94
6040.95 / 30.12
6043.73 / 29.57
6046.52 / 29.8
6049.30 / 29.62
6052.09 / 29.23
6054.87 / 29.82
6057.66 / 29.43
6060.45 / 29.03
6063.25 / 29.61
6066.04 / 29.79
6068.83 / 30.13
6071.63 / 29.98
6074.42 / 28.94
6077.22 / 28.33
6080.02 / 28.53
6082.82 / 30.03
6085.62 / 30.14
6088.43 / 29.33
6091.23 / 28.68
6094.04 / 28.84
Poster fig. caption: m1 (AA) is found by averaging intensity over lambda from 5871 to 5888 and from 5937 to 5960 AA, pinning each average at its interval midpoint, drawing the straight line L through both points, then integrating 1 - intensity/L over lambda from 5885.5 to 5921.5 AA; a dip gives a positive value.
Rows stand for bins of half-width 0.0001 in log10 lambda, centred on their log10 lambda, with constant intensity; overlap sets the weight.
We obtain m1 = 2.4 AA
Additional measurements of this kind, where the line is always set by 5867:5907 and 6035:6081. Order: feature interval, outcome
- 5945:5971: -1.5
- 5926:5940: -1.3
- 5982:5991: -0.1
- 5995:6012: -0.6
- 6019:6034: -0.3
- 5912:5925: -1.0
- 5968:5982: -0.7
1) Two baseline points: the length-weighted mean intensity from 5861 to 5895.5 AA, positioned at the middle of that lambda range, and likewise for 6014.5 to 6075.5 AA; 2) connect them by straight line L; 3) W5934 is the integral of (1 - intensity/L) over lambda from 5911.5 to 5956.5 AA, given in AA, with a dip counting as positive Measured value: -2.4 AA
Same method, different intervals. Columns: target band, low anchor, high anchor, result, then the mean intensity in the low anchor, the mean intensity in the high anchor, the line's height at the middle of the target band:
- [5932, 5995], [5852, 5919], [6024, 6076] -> -1.7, 26.5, 29.6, 28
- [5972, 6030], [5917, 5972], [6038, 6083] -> 0.6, 28.7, 29.5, 29.1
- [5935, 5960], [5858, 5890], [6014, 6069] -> -0.8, 26.9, 29.5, 28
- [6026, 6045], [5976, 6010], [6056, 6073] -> -0.3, 28.6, 29.7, 29.2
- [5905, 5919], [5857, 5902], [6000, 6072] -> -0.6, 25.9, 29.4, 26.6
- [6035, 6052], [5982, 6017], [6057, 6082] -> -0.4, 28.7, 29.3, 29.1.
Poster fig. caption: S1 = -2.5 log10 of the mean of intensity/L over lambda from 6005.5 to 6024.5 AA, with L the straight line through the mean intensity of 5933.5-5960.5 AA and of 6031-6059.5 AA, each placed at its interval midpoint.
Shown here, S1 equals 0.01 mag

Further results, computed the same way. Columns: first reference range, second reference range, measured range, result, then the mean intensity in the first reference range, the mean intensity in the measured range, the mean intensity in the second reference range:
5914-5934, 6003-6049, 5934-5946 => -0.049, 28.1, 29.6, 29.4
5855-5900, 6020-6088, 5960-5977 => -0.044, 26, 29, 29.5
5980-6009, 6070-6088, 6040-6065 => -0.018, 28.6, 29.6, 29.3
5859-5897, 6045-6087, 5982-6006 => -0.015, 26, 28.5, 29.5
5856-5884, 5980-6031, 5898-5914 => 0.057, 27.8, 26.6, 28.8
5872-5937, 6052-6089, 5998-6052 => -0.025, 26.4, 29.3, 29.5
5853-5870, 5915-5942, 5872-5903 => 0.158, 28.4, 24.6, 28.6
